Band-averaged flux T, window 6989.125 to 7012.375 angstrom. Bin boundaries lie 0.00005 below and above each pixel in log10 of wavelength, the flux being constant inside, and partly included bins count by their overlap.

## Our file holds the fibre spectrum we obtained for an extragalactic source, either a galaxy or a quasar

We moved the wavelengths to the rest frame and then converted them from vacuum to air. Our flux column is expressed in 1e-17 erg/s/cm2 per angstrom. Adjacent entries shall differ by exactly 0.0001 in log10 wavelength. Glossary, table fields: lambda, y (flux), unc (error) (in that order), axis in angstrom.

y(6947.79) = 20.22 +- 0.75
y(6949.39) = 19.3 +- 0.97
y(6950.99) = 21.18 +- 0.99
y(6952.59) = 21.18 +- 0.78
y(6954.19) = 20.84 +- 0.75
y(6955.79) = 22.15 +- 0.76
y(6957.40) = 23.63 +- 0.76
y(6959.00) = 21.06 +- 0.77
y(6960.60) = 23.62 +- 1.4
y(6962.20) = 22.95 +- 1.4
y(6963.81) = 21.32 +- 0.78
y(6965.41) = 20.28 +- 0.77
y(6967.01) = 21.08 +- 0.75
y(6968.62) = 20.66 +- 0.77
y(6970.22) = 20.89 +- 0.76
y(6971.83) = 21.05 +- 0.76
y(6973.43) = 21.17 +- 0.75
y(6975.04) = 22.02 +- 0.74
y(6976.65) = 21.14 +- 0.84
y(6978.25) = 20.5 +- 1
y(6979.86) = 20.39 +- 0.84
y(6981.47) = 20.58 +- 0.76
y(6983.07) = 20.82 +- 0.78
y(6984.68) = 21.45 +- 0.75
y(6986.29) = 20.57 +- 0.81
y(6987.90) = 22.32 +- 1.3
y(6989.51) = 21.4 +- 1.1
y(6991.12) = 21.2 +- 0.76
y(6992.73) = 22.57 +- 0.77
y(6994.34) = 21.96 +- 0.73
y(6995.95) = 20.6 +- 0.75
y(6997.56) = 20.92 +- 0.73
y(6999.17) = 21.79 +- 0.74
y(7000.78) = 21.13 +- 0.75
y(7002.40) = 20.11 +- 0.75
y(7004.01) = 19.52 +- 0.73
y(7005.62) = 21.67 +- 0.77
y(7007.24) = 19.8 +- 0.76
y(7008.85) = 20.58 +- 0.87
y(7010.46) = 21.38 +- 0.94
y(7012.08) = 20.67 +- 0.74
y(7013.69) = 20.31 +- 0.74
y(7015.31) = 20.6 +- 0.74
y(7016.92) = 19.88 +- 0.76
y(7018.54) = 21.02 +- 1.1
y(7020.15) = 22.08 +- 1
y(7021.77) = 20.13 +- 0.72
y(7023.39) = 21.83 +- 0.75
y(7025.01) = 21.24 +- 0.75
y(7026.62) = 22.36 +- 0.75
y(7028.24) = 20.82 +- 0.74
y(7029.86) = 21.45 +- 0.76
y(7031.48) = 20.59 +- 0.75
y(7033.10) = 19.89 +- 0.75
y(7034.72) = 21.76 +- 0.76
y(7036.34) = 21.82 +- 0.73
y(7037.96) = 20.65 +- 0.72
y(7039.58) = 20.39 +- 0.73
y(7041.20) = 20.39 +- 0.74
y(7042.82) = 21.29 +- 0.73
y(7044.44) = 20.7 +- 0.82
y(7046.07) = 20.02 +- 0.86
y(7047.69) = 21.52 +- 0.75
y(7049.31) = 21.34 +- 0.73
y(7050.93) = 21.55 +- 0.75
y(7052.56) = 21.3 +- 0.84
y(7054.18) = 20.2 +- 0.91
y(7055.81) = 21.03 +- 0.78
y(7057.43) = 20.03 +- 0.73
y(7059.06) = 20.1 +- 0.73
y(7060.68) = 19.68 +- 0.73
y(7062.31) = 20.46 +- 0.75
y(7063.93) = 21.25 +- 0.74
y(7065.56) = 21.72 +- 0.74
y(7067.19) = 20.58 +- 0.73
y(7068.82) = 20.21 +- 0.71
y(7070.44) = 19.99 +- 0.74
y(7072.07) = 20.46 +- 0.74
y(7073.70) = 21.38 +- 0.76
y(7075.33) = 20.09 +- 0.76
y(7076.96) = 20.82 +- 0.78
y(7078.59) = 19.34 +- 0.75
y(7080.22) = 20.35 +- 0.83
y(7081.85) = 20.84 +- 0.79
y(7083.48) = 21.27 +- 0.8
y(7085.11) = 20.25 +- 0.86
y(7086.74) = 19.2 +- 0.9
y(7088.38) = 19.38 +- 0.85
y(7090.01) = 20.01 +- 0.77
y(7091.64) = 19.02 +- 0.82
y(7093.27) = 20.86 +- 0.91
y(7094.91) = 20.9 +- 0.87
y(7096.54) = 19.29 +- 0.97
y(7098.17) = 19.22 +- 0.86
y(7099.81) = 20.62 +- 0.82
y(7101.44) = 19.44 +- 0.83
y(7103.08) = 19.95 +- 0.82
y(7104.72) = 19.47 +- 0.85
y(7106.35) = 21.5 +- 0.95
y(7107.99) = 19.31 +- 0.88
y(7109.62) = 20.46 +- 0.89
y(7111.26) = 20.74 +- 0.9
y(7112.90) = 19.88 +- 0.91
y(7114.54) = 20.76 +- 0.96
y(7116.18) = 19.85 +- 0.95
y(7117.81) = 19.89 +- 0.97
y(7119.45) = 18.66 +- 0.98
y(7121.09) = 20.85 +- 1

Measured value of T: 21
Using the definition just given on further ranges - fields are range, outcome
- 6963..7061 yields 20.9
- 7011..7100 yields 20.6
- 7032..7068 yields 20.8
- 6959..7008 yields 21.2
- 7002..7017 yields 20.5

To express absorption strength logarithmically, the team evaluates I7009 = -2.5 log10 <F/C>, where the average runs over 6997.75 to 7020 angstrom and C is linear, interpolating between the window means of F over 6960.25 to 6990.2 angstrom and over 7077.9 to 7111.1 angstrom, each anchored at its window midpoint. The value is 0.01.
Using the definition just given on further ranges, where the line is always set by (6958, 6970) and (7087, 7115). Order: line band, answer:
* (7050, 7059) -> -0.01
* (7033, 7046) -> -0.01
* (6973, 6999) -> 0.00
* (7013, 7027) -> 0.00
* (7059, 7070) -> -0.01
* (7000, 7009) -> 0.04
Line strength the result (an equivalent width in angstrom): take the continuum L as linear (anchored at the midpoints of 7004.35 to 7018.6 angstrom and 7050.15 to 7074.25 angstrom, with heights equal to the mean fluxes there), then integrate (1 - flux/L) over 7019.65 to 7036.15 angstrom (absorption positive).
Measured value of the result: -0.5 angstrom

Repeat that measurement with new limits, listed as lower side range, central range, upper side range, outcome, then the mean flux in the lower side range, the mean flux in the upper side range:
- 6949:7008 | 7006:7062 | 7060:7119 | -0.3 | 21.2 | 20.2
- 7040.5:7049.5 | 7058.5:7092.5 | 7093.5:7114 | 0.3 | 20.9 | 20.1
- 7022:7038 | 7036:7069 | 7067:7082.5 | 0.1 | 21.2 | 20.4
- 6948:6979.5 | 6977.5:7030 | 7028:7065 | 0.1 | 21.3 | 20.8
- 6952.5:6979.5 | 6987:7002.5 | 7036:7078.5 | -0.2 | 21.5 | 20.7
